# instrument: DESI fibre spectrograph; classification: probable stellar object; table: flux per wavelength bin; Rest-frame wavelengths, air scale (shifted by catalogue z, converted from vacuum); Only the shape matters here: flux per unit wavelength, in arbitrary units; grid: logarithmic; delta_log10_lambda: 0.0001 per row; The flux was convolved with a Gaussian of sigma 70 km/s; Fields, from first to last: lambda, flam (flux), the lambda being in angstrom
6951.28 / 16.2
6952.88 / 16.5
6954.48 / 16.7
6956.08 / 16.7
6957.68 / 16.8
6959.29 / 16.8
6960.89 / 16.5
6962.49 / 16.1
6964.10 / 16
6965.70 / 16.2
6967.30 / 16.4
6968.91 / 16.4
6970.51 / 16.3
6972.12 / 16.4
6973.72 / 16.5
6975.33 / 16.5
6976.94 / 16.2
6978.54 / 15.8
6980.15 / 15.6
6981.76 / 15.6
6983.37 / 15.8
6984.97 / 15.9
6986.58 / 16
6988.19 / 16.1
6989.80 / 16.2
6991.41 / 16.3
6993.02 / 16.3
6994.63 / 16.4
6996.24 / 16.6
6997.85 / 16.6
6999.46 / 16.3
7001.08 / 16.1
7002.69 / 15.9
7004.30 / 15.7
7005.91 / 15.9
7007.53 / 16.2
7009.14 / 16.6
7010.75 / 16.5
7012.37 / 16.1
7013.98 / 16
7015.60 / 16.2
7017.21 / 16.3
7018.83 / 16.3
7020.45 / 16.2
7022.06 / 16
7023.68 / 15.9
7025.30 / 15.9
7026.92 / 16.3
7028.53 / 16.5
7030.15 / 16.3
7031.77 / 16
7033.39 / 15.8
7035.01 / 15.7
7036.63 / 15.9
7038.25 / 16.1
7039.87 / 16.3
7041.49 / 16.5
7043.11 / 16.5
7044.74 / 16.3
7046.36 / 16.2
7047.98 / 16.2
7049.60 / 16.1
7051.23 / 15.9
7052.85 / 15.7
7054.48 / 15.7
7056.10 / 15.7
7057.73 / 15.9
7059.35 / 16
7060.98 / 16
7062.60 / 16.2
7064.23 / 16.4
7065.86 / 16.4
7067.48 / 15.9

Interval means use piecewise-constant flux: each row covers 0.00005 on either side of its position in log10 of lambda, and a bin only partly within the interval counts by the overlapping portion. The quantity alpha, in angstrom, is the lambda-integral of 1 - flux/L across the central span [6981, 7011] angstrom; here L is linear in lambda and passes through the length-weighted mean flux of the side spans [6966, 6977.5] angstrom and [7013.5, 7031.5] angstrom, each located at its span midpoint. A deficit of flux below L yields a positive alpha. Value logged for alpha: 0.2 angstrom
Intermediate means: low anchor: 16.4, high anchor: 16.2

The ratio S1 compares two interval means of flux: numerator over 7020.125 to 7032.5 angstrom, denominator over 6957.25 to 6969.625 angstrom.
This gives 0.99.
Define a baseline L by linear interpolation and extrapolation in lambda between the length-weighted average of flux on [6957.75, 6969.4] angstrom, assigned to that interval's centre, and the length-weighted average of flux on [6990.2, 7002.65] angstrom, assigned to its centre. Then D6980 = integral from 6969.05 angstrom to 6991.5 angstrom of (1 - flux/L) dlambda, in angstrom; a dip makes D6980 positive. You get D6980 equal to 0.4 angstrom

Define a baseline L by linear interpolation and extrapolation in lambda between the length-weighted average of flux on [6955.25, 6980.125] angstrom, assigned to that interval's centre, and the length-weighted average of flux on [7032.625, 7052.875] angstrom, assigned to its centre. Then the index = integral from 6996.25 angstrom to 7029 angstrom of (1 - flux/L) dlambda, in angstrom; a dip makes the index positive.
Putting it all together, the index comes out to 0.05 angstrom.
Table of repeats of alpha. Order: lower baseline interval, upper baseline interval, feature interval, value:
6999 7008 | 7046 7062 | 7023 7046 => -0.3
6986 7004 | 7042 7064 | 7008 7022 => -0.1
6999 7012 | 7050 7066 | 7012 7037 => 0.0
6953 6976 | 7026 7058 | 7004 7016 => 0.0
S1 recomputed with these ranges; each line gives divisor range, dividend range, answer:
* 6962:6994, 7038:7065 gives 1.00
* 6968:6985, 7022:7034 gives 1.00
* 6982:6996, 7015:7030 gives 1.00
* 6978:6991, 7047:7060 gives 1.00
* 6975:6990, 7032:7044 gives 1.01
